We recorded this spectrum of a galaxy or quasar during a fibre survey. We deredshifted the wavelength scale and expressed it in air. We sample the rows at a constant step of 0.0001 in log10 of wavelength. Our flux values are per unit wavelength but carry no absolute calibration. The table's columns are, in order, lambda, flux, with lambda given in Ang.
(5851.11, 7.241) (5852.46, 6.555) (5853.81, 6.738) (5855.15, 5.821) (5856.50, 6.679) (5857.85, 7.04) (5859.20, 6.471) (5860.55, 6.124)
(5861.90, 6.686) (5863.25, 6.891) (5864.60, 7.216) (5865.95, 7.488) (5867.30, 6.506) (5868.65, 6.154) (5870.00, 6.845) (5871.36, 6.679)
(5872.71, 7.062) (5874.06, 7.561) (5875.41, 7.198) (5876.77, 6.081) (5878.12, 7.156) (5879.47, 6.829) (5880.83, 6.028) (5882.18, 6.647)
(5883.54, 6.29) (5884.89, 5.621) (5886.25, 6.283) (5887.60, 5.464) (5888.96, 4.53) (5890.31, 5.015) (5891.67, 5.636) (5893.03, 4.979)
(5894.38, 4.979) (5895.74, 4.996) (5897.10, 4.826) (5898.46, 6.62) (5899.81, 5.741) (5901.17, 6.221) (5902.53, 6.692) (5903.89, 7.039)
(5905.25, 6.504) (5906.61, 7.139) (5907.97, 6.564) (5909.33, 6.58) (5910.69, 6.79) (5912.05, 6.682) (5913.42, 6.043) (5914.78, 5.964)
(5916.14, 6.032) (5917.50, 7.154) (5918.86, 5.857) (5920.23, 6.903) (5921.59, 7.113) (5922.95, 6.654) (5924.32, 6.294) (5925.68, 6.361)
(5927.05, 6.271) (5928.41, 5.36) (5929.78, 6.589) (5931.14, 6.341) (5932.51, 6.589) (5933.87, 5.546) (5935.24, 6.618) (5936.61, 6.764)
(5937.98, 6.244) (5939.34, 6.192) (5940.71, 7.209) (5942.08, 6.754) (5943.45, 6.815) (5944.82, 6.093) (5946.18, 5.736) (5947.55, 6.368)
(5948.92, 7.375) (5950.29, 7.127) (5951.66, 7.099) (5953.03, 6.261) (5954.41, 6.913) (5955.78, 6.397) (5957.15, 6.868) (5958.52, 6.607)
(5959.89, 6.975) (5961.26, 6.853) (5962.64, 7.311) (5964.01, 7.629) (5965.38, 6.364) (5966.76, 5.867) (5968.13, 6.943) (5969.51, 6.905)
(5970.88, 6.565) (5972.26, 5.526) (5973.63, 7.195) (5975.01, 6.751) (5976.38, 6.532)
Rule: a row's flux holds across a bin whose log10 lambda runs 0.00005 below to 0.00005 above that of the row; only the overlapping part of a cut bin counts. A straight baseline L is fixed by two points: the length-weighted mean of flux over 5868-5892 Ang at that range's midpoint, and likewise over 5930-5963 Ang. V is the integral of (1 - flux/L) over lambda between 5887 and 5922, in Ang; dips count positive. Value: 1.87 Ang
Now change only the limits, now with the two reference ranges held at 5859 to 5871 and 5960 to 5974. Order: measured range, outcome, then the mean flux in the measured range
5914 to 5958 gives 1.44 Ang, 6.5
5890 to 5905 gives 2.17 Ang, 5.74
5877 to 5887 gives 0.49 Ang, 6.39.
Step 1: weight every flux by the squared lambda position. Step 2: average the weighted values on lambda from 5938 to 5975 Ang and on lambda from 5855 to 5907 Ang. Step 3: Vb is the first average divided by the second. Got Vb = 1.09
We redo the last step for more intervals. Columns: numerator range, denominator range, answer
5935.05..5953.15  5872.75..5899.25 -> 1.13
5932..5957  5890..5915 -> 1.10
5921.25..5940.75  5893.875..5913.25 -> 1.03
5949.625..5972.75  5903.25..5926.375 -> 1.04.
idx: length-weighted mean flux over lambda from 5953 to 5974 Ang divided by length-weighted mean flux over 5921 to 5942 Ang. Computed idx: 1.04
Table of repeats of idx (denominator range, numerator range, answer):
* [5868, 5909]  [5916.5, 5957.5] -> 1.05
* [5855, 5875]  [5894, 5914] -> 0.92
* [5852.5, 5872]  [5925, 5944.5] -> 0.96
